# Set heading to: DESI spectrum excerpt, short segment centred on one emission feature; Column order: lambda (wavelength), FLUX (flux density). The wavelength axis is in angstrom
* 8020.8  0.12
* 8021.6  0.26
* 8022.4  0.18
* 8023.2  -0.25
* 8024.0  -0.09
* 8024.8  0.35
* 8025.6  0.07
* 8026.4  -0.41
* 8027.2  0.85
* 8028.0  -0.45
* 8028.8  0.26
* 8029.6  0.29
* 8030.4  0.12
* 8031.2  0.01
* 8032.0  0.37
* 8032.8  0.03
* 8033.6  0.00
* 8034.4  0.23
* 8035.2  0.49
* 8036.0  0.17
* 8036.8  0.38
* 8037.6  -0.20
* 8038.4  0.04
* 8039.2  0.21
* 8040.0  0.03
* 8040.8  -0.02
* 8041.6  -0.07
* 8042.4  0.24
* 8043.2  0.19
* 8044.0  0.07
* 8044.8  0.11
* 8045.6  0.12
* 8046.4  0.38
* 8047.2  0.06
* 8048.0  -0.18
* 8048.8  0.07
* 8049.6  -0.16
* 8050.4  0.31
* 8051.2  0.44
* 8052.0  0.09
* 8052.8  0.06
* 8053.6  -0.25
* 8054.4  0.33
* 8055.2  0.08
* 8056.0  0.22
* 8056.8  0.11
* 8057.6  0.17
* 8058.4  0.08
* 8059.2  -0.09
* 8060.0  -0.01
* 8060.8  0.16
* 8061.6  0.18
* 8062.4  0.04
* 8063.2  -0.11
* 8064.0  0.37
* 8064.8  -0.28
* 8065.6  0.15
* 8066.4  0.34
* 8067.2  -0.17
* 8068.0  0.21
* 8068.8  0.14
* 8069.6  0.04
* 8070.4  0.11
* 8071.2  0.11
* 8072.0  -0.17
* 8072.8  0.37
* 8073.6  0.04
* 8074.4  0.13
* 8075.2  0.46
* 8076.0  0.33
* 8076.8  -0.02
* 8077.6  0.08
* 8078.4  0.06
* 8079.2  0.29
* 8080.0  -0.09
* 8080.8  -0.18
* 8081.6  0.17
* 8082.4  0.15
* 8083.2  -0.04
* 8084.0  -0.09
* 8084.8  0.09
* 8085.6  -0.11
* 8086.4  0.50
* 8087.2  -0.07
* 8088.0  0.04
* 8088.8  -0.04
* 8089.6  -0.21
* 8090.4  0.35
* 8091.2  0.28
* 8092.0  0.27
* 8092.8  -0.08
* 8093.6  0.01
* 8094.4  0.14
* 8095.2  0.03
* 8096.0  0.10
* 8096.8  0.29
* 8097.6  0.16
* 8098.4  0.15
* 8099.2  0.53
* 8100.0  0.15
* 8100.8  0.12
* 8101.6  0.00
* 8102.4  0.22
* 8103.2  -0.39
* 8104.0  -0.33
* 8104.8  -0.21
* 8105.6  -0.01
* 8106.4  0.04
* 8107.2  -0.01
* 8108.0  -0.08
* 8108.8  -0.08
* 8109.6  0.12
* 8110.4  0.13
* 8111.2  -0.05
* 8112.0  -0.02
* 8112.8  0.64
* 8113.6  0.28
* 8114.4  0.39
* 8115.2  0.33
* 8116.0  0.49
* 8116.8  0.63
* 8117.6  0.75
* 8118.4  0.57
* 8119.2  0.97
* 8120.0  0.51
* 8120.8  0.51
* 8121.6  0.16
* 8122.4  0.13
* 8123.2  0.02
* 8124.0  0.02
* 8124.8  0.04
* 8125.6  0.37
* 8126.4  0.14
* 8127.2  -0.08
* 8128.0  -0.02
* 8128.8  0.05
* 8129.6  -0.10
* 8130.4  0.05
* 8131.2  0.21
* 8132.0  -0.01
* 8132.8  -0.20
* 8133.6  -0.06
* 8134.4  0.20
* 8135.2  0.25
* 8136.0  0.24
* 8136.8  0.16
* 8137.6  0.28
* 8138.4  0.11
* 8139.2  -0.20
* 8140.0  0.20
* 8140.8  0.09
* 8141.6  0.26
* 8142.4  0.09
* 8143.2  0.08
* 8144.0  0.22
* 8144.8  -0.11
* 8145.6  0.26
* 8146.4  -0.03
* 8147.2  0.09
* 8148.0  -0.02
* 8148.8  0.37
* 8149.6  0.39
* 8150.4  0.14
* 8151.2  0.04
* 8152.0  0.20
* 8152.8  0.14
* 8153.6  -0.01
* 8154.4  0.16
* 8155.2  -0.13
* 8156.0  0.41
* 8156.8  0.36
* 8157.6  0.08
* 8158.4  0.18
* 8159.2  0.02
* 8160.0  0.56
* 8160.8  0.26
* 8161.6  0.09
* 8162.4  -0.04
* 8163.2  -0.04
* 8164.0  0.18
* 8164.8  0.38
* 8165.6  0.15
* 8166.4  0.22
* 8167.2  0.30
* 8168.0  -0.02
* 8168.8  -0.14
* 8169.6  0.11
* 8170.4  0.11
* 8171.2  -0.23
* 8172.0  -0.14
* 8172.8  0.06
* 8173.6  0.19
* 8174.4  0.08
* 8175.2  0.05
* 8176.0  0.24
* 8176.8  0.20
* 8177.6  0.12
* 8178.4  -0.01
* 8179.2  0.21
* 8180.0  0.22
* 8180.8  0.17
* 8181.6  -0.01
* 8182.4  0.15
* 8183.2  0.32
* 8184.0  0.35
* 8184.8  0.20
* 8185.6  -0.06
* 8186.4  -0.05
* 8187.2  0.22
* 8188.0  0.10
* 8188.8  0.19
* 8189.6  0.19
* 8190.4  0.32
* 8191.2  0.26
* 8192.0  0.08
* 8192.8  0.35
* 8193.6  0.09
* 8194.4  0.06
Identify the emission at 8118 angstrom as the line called H-gamma 4340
